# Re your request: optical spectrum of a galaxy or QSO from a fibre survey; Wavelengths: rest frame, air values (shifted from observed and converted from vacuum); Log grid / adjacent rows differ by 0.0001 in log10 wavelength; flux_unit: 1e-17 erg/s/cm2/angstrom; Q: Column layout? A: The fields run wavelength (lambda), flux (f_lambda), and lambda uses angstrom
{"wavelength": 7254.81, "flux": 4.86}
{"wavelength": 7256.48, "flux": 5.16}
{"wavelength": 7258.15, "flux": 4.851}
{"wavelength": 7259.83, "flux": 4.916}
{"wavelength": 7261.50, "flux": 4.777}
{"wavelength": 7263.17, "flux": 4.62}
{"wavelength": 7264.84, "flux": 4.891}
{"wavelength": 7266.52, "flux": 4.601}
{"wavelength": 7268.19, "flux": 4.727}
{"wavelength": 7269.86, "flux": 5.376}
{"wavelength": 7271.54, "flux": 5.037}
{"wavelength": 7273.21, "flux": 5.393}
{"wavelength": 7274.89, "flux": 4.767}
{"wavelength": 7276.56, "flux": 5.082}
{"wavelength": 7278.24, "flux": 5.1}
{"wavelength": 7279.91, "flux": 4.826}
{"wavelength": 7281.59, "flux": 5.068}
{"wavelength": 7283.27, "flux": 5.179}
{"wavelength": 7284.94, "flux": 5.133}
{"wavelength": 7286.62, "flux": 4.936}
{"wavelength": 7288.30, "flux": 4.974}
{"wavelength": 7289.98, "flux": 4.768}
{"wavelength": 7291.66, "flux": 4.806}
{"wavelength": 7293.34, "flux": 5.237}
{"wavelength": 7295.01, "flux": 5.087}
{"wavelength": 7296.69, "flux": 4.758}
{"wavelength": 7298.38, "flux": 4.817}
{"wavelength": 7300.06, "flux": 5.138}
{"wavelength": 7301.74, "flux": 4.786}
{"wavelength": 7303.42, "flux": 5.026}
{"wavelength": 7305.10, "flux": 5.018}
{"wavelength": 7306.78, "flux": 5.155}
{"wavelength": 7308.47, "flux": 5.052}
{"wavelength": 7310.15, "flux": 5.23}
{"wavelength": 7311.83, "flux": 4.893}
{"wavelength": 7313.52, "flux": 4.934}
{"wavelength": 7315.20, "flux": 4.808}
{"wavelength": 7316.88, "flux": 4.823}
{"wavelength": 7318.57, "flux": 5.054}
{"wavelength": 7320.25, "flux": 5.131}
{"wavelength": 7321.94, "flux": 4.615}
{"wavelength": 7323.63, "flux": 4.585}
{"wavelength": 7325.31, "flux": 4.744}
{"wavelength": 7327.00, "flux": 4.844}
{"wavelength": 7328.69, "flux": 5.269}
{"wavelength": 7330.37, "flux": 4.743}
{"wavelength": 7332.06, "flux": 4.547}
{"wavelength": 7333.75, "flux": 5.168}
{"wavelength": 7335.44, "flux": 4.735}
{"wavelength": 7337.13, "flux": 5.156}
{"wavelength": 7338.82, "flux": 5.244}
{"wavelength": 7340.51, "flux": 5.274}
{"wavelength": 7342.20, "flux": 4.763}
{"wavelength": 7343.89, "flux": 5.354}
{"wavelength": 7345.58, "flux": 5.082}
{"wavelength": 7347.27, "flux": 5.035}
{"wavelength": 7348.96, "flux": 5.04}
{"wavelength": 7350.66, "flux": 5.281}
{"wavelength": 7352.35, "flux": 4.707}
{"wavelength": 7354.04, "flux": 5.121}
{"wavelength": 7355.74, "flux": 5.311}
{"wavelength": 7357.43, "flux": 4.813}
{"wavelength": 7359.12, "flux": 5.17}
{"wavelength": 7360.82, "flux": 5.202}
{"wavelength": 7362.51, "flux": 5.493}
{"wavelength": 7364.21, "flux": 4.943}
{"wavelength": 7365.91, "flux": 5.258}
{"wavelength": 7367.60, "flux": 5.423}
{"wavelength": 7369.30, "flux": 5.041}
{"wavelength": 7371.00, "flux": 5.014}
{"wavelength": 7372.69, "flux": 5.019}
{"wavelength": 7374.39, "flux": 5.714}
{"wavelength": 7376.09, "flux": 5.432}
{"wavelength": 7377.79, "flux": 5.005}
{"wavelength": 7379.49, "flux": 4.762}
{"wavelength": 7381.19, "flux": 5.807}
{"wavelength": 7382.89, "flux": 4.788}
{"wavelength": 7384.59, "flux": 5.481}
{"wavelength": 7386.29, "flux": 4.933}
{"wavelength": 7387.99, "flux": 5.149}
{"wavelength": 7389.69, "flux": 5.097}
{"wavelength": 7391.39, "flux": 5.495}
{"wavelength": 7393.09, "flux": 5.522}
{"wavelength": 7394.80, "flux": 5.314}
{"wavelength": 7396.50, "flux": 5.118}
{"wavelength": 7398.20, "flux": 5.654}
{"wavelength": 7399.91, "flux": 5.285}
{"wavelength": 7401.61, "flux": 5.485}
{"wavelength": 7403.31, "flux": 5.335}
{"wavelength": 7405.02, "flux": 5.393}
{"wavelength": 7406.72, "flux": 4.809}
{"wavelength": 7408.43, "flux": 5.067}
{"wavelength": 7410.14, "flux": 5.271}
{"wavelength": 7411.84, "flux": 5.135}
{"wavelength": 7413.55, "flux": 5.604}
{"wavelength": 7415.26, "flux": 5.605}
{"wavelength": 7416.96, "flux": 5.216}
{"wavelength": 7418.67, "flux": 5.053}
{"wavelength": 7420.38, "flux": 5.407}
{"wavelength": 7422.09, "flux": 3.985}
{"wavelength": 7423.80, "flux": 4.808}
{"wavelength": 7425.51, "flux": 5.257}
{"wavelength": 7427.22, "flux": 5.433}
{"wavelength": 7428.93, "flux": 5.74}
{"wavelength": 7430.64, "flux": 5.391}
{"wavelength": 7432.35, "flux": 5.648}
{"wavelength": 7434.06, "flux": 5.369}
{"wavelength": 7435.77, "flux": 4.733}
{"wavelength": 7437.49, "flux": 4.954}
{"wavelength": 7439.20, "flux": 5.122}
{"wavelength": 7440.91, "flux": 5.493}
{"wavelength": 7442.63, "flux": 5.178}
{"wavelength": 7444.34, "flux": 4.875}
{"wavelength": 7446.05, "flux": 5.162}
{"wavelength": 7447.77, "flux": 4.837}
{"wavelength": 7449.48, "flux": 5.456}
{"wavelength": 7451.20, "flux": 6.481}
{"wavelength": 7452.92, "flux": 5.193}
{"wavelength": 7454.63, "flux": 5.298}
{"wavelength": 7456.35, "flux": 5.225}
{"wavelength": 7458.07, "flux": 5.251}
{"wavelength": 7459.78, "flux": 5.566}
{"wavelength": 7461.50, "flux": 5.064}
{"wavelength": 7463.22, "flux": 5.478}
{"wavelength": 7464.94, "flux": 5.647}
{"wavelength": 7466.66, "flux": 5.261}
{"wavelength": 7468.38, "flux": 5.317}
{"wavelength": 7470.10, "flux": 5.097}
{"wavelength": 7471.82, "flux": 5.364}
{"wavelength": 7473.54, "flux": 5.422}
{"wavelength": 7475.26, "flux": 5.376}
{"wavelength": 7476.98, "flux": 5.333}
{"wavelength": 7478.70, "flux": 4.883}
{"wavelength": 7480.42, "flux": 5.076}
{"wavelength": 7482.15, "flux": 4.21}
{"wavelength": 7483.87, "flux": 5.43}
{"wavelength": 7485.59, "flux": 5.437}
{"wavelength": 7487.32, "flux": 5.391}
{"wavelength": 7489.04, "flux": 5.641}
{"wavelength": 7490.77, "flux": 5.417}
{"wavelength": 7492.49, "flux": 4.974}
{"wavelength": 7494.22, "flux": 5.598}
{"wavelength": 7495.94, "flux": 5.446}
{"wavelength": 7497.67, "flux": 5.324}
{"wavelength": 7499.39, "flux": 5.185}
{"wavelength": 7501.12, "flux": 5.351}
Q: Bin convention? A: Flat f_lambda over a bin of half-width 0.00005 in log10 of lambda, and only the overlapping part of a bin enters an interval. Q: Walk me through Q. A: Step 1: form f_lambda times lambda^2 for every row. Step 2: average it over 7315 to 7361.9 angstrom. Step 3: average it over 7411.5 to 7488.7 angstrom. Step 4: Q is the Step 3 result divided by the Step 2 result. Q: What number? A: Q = 1.08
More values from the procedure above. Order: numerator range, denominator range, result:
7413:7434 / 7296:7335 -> 1.10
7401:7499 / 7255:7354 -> 1.10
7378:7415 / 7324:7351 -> 1.07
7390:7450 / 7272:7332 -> 1.09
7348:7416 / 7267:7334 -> 1.08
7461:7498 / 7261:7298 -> 1.12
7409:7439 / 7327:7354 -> 1.06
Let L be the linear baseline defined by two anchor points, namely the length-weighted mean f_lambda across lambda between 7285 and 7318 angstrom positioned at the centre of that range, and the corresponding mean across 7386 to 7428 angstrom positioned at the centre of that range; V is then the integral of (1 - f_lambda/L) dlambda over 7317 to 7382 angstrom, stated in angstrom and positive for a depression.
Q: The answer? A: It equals 0.1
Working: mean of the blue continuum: 4.96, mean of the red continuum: 5.22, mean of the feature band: 5.07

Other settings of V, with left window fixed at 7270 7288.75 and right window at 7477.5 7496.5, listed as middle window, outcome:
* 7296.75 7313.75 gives 0.3 angstrom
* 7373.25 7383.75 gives -0.2 angstrom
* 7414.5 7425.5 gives 0.3 angstrom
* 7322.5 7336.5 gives 0.7 angstrom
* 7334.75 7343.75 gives 0.1 angstrom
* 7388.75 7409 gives -0.6 angstrom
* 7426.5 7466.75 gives -1.0 angstrom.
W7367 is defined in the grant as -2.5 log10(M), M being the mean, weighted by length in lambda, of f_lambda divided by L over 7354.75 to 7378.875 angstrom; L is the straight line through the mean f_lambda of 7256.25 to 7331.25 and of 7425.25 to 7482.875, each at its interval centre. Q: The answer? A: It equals -0.02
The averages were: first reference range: 4.95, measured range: 5.2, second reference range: 5.27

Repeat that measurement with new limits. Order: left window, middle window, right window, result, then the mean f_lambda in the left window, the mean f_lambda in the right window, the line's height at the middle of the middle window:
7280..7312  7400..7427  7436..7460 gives 0.008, 5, 5.27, 5.21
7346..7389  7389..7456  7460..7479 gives -0.004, 5.16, 5.32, 5.24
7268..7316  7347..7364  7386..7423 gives 0.004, 5.01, 5.23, 5.13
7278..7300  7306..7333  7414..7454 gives 0.029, 4.98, 5.24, 5.03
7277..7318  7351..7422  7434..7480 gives -0.015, 4.98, 5.27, 5.14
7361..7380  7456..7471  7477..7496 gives -0.022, 5.2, 5.22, 5.22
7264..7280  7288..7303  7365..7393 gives 0.024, 4.99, 5.22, 5.04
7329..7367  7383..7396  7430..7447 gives -0.027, 5.07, 5.19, 5.12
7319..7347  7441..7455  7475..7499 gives -0.030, 4.96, 5.25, 5.18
